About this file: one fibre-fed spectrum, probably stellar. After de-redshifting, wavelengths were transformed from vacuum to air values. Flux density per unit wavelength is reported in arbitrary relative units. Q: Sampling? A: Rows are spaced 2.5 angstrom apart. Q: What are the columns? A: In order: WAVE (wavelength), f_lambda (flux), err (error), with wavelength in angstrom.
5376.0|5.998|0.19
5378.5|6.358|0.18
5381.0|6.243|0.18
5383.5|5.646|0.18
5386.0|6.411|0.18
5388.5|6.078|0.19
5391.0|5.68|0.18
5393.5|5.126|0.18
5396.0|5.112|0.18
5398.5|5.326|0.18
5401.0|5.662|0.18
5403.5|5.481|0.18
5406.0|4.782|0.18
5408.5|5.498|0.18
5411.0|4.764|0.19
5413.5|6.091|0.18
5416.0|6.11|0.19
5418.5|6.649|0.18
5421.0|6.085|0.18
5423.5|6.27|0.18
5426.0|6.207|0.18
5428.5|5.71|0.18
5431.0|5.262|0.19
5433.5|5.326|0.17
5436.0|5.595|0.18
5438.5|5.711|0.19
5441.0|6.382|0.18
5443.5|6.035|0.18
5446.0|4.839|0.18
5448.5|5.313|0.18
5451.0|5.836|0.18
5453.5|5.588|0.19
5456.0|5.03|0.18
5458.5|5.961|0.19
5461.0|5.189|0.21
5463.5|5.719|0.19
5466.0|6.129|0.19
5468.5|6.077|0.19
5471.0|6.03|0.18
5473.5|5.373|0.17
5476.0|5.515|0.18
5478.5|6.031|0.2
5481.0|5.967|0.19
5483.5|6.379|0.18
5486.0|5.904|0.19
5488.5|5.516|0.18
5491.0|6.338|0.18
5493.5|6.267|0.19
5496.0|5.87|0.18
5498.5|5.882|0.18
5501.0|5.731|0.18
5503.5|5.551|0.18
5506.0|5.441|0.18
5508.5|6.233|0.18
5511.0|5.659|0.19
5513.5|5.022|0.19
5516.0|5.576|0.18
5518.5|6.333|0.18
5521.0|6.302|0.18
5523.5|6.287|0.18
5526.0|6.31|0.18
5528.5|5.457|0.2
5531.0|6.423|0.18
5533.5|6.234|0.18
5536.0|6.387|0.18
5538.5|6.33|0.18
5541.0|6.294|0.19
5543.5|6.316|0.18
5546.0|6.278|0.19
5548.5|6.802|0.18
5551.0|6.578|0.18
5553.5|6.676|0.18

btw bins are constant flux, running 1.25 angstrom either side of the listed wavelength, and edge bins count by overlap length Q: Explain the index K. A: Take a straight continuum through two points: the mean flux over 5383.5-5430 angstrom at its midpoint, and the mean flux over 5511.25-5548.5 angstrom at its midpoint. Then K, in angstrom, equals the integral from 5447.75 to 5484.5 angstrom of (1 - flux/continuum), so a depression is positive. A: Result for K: 1.1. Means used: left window 5.72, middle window 5.74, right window 6.12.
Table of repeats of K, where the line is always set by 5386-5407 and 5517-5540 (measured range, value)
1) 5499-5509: 0.6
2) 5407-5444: -1.3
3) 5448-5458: 0.5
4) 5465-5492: 0.1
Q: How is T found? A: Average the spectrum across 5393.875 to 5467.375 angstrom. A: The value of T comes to 5.64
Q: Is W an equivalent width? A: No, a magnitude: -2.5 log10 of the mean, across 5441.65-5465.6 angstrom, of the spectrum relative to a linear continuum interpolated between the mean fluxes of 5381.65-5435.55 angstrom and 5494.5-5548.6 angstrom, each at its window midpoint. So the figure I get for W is 0.05 mag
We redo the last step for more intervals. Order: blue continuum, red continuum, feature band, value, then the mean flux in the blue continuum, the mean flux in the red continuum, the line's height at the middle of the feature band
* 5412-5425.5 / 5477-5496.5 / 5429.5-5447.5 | 0.11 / 6.21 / 6.03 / 6.16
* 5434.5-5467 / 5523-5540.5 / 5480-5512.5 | 0.01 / 5.63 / 6.2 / 5.95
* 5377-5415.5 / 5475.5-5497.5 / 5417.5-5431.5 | -0.06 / 5.63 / 5.99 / 5.74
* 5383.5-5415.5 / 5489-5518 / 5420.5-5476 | -0.01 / 5.52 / 5.79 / 5.65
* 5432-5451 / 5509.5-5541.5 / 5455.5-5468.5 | 0.01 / 5.61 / 6.04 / 5.72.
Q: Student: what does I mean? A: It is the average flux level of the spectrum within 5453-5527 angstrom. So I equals 5.84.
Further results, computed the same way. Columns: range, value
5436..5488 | 5.74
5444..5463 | 5.43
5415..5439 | 5.9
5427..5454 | 5.61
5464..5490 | 5.89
